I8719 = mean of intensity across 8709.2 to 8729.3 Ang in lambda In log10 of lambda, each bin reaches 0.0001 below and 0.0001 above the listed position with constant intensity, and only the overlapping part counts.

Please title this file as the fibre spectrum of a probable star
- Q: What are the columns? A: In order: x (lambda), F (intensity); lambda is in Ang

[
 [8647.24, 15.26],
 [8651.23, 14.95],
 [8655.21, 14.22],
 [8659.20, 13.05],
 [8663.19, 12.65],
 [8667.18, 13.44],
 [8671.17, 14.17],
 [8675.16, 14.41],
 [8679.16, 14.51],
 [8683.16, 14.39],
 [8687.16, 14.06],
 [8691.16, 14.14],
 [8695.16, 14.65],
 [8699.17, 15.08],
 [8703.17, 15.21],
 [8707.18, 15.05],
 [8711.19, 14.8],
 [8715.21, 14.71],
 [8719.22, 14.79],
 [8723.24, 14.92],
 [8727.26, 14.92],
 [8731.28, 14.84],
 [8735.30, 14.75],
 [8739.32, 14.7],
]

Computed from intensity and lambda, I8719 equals 14.8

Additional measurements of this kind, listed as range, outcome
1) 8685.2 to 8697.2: 14.3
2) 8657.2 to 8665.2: 12.8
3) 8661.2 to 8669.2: 13.1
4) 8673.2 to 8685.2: 14.4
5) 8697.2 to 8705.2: 15.2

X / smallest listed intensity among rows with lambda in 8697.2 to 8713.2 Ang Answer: 14.8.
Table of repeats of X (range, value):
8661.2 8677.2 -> 12.65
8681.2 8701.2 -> 14.06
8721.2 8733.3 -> 14.84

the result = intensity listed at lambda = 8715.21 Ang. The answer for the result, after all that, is 14.71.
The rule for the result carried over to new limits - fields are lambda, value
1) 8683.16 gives 14.39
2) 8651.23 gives 14.95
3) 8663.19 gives 12.65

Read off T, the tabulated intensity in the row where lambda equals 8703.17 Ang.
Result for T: 15.21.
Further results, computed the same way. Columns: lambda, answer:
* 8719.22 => 14.79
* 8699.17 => 15.08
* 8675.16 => 14.41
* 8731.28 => 14.84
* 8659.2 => 13.05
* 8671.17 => 14.17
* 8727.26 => 14.92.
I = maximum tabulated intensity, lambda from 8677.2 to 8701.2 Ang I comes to 15.08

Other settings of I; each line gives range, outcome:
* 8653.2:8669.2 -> 14.22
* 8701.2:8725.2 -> 15.21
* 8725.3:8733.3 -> 14.92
